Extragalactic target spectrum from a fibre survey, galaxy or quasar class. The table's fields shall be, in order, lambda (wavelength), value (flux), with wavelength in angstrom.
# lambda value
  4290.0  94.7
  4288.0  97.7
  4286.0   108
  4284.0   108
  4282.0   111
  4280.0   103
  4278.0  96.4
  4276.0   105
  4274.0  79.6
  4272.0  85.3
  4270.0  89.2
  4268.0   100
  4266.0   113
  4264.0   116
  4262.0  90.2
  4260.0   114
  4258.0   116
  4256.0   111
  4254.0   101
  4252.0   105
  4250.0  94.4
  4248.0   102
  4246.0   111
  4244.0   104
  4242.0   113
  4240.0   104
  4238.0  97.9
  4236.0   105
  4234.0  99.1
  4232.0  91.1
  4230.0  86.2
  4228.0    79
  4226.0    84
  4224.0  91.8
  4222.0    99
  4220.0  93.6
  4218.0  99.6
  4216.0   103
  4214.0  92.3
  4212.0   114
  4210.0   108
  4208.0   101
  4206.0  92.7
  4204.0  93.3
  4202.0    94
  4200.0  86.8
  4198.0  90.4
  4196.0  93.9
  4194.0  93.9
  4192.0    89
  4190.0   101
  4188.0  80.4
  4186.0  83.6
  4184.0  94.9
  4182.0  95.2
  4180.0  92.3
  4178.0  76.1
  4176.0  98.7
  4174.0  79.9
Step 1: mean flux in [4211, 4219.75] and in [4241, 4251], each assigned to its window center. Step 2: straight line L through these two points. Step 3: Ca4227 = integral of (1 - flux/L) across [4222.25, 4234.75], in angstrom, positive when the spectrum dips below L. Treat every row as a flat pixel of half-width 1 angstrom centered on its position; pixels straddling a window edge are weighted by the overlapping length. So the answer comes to 1.7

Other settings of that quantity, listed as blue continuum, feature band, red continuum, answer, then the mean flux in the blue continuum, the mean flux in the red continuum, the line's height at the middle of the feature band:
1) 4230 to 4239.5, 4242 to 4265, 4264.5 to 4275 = -2.5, 97.3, 94.5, 95.8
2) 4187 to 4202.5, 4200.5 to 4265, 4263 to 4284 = -3.1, 91.1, 100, 95.5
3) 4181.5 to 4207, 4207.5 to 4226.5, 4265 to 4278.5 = -1.3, 91.4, 95.5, 92.6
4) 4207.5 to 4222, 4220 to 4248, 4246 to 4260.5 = 1.8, 101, 106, 104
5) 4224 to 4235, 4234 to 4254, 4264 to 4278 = -2.7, 88.2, 96.9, 91.3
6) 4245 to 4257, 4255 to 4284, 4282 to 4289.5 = 0.6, 104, 105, 104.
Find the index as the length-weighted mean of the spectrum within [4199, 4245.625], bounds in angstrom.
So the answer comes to 97.2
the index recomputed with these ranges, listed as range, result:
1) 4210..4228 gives 96.8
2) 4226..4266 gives 102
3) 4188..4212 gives 95.1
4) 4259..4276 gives 98.8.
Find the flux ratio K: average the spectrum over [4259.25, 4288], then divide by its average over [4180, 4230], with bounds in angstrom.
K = 1.08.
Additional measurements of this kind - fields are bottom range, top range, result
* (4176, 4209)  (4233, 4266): 1.15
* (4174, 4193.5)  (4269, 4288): 1.10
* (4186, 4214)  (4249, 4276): 1.07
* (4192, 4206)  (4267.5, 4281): 1.02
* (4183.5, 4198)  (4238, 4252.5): 1.15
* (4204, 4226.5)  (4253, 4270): 1.09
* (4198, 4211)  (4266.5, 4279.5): 0.98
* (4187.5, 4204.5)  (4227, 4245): 1.07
